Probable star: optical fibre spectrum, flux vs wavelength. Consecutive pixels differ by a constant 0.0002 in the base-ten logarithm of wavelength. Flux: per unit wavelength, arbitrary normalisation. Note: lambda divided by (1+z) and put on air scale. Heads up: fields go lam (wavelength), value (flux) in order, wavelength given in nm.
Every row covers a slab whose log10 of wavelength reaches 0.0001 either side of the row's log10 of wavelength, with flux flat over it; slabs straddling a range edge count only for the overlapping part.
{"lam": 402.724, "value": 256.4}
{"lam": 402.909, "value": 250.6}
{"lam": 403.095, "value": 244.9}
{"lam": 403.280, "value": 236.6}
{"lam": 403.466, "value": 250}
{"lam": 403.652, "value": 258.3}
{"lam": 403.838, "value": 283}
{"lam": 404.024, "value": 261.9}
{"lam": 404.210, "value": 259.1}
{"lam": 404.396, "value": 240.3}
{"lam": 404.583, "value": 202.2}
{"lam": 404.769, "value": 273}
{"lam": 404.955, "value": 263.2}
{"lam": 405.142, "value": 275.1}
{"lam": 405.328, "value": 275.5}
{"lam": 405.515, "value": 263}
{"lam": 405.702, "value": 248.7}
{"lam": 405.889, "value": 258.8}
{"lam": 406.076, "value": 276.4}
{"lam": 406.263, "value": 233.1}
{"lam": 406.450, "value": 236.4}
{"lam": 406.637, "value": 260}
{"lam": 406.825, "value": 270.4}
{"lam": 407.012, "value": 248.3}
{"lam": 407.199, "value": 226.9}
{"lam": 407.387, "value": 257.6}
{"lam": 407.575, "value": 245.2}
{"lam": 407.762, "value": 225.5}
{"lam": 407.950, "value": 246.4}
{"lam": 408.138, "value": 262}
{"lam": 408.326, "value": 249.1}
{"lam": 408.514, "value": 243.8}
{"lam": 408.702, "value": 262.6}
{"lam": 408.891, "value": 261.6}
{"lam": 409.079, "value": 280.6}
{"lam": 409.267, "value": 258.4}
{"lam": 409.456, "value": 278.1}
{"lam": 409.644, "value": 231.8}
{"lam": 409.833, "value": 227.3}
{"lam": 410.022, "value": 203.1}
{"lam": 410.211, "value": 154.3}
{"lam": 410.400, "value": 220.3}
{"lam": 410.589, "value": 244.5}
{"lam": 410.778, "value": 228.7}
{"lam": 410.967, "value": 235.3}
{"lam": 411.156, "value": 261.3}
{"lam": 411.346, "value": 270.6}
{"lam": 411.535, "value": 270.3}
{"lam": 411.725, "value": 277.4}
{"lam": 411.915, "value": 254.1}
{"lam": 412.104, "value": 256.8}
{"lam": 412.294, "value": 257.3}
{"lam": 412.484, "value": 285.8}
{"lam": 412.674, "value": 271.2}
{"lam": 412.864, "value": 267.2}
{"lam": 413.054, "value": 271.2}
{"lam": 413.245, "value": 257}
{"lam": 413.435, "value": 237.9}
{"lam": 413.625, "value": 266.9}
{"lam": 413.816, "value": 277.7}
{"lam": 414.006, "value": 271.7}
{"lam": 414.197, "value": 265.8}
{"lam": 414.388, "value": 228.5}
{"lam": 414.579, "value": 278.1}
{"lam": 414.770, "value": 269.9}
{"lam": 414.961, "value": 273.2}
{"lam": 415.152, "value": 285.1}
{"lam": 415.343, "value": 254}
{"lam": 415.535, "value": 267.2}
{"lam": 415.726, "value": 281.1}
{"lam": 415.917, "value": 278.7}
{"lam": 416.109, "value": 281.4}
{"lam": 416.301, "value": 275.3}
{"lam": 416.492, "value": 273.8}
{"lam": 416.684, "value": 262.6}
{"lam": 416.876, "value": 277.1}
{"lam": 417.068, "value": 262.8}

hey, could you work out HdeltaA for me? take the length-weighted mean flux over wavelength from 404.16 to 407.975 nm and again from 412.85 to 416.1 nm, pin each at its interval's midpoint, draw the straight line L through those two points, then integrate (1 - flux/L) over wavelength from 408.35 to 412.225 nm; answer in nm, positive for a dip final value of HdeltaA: 0.20 nm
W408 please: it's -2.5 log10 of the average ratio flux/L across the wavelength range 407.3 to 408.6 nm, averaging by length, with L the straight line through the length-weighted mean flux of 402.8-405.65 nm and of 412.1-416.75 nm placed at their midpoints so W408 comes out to 0.06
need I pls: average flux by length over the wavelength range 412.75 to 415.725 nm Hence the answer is 265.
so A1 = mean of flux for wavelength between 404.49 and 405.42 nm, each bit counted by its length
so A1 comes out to 258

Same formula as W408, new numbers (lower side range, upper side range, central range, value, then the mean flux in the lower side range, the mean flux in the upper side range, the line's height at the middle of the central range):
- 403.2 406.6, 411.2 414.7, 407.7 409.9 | 0.03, 255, 265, 260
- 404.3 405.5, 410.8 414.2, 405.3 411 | 0.06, 255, 263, 259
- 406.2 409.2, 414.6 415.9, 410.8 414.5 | 0.01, 251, 273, 265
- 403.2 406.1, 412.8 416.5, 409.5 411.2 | 0.18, 257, 268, 263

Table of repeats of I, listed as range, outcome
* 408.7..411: 236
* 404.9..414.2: 253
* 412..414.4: 264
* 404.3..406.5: 254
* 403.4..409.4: 255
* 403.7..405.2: 257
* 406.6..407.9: 247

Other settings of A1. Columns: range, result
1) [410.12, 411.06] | 217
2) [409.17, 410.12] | 240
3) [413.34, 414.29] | 264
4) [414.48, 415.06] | 274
